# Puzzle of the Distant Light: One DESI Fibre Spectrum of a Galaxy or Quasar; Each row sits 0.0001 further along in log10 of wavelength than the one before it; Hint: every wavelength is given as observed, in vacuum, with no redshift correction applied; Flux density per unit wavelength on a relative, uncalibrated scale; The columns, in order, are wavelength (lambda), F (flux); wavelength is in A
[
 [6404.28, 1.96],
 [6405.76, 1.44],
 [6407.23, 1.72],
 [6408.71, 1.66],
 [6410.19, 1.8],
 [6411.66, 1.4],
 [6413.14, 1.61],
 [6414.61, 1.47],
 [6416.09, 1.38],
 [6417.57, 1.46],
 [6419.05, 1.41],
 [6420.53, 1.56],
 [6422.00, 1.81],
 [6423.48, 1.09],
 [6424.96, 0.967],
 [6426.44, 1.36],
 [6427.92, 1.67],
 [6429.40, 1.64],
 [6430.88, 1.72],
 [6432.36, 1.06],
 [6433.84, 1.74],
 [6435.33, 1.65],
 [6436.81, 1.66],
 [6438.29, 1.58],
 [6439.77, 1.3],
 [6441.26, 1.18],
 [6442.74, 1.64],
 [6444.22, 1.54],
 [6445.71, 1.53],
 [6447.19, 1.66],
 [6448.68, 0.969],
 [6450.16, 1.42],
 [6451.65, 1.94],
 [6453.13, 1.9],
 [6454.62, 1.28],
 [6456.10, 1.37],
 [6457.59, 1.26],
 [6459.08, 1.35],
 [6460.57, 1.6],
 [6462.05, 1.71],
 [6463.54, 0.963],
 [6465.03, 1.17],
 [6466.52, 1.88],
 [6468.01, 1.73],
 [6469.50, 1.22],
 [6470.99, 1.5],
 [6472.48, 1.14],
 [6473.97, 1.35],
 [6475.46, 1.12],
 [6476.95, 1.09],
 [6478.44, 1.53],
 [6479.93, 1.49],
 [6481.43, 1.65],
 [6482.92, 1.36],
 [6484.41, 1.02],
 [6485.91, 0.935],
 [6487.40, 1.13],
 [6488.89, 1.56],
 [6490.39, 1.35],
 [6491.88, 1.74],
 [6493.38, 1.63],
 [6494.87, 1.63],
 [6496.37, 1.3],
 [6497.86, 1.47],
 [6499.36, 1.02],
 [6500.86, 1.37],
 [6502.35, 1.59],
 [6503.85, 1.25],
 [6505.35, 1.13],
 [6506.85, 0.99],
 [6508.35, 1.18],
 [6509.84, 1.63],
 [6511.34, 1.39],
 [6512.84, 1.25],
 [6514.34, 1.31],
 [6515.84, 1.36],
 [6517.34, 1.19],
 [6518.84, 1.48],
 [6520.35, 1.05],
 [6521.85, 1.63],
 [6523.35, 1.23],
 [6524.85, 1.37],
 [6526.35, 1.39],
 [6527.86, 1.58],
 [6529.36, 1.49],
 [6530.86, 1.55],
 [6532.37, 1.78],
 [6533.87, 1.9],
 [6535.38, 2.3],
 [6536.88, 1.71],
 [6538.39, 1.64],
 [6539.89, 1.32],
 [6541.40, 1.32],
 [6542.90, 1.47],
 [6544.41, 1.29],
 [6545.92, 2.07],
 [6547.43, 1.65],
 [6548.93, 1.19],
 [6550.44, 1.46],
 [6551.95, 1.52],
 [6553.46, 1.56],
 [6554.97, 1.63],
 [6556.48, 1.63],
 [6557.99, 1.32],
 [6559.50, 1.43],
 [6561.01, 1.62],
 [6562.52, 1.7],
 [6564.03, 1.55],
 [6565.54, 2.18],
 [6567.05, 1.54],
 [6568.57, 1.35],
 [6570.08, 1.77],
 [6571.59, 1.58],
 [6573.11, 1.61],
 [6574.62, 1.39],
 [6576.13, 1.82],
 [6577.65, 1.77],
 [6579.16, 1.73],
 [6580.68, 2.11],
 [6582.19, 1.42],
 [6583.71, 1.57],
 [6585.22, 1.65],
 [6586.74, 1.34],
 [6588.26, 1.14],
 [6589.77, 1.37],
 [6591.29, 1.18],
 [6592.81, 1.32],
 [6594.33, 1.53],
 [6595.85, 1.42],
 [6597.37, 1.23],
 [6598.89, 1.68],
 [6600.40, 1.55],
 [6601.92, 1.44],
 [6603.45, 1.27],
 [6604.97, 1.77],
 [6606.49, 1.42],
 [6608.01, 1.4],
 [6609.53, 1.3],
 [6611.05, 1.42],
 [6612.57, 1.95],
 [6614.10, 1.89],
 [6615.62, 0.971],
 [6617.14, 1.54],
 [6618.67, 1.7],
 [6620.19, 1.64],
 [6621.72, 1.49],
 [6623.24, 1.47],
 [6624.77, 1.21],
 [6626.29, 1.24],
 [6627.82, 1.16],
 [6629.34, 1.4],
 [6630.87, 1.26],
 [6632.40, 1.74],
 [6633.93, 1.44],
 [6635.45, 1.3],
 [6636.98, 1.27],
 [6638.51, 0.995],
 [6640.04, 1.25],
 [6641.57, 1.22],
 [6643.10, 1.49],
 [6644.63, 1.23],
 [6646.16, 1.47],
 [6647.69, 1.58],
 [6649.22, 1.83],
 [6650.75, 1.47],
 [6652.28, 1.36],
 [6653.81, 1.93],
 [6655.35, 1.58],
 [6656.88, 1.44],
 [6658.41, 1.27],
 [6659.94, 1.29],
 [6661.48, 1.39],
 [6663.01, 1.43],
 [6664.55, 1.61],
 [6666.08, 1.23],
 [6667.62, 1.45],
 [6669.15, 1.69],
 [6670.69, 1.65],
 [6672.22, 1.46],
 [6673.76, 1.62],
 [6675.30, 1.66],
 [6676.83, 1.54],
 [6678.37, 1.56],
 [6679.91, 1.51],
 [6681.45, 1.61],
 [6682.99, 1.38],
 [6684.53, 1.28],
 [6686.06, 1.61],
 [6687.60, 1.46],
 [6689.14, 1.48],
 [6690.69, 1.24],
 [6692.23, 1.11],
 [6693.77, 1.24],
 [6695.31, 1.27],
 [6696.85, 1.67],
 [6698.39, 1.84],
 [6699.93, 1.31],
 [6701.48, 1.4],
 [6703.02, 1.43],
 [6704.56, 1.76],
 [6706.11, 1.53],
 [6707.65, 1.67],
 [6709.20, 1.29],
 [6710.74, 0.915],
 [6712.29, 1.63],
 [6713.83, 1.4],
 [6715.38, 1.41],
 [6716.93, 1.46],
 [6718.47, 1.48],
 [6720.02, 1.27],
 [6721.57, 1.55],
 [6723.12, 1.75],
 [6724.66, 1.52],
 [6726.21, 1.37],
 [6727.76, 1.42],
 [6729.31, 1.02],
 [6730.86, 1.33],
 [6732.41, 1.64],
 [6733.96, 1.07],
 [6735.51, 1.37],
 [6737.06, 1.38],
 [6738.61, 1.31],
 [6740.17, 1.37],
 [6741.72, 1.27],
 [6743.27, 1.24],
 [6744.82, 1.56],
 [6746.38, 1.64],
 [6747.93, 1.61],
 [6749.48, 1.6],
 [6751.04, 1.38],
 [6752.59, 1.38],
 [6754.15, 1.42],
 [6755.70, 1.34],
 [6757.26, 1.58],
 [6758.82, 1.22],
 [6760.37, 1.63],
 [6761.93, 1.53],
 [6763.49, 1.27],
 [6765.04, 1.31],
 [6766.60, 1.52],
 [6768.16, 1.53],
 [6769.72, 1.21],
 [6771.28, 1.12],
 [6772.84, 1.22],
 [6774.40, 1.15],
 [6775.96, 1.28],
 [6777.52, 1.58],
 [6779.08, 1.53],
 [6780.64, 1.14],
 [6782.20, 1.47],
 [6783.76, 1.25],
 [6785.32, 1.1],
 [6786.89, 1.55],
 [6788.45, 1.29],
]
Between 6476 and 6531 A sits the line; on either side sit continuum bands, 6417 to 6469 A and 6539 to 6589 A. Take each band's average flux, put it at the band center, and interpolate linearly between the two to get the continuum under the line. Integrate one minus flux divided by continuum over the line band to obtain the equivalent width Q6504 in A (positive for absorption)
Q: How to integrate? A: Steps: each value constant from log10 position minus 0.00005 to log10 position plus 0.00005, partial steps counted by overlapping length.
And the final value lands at 6.0 A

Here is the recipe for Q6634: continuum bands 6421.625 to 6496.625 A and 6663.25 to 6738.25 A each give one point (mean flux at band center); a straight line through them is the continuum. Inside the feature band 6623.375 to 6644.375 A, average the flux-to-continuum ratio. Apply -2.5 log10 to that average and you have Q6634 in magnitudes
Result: 0.11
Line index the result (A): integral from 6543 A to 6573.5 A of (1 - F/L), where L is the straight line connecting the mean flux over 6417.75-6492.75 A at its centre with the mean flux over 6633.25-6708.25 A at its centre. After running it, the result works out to -2.9 A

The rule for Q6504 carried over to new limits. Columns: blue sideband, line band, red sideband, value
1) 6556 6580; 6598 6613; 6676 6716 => 0.6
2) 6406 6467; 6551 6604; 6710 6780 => -3.5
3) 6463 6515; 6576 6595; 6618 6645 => -2.4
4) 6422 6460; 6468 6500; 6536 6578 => 3.2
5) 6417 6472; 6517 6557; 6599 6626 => -1.4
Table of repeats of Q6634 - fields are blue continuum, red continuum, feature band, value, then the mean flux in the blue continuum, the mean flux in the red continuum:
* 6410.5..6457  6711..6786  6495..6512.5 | 0.12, 1.49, 1.39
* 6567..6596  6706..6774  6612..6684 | 0.01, 1.53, 1.4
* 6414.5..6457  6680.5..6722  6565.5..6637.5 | -0.03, 1.48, 1.43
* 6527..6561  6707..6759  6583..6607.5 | 0.08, 1.58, 1.41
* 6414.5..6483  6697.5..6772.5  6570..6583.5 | -0.17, 1.45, 1.42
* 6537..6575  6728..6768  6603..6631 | 0.04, 1.56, 1.4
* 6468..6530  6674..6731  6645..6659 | -0.09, 1.35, 1.45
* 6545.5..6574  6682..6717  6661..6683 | -0.05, 1.59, 1.43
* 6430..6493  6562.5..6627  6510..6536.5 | -0.01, 1.43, 1.52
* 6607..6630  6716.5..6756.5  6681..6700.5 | 0.01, 1.45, 1.41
